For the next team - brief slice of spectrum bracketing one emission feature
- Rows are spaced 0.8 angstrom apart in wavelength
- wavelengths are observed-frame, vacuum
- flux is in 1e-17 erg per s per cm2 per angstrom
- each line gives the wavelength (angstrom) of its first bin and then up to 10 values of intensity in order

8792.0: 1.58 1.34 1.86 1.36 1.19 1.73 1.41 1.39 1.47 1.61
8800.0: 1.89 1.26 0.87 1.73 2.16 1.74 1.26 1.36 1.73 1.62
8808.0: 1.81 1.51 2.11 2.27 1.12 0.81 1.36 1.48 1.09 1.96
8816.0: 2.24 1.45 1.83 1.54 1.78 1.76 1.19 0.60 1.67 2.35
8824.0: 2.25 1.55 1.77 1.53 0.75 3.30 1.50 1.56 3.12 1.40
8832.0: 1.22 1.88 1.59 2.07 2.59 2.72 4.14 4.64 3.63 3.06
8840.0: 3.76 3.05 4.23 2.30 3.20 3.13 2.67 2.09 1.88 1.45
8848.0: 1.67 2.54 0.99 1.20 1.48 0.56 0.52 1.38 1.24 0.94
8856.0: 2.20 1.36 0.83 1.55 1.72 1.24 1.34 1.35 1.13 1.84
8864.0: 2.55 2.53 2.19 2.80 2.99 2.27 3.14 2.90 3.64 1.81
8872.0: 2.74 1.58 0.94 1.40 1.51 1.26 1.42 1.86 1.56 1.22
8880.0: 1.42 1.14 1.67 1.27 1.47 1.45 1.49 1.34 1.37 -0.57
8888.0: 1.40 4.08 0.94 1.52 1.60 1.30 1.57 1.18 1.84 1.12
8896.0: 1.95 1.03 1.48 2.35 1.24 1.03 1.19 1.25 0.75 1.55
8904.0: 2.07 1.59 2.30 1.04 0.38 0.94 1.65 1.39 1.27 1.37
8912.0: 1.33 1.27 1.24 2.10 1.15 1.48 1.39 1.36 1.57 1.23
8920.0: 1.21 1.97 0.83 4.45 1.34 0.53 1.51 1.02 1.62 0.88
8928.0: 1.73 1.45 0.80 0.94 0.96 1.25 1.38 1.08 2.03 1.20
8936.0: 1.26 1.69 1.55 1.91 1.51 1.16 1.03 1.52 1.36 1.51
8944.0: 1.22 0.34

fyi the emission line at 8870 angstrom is [N II]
